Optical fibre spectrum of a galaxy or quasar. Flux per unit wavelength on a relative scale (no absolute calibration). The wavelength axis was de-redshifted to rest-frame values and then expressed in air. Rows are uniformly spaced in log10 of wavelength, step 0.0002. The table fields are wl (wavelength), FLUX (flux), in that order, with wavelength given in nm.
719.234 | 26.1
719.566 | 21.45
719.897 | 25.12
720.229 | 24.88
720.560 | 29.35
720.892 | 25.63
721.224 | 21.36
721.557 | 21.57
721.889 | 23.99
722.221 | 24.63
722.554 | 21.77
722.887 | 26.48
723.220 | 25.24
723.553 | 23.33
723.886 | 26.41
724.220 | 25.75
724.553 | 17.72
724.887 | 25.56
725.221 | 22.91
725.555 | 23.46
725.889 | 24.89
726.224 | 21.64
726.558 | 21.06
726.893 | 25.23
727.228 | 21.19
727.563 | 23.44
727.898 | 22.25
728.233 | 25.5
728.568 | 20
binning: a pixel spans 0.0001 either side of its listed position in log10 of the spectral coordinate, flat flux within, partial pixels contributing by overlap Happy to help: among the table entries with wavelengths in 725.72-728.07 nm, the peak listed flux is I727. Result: 25.23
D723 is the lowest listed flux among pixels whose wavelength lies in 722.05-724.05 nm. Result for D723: 21.77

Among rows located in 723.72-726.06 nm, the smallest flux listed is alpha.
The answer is 17.72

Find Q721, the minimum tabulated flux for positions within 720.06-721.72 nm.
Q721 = 21.36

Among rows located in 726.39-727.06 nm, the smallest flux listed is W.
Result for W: 21.06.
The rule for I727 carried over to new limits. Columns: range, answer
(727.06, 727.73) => 23.44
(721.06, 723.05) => 26.48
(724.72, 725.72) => 25.56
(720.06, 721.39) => 29.35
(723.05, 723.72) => 25.24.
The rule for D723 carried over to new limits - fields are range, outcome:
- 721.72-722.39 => 23.99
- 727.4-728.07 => 22.25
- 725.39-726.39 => 21.64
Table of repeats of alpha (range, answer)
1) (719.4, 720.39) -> 21.45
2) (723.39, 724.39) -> 23.33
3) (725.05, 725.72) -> 22.91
